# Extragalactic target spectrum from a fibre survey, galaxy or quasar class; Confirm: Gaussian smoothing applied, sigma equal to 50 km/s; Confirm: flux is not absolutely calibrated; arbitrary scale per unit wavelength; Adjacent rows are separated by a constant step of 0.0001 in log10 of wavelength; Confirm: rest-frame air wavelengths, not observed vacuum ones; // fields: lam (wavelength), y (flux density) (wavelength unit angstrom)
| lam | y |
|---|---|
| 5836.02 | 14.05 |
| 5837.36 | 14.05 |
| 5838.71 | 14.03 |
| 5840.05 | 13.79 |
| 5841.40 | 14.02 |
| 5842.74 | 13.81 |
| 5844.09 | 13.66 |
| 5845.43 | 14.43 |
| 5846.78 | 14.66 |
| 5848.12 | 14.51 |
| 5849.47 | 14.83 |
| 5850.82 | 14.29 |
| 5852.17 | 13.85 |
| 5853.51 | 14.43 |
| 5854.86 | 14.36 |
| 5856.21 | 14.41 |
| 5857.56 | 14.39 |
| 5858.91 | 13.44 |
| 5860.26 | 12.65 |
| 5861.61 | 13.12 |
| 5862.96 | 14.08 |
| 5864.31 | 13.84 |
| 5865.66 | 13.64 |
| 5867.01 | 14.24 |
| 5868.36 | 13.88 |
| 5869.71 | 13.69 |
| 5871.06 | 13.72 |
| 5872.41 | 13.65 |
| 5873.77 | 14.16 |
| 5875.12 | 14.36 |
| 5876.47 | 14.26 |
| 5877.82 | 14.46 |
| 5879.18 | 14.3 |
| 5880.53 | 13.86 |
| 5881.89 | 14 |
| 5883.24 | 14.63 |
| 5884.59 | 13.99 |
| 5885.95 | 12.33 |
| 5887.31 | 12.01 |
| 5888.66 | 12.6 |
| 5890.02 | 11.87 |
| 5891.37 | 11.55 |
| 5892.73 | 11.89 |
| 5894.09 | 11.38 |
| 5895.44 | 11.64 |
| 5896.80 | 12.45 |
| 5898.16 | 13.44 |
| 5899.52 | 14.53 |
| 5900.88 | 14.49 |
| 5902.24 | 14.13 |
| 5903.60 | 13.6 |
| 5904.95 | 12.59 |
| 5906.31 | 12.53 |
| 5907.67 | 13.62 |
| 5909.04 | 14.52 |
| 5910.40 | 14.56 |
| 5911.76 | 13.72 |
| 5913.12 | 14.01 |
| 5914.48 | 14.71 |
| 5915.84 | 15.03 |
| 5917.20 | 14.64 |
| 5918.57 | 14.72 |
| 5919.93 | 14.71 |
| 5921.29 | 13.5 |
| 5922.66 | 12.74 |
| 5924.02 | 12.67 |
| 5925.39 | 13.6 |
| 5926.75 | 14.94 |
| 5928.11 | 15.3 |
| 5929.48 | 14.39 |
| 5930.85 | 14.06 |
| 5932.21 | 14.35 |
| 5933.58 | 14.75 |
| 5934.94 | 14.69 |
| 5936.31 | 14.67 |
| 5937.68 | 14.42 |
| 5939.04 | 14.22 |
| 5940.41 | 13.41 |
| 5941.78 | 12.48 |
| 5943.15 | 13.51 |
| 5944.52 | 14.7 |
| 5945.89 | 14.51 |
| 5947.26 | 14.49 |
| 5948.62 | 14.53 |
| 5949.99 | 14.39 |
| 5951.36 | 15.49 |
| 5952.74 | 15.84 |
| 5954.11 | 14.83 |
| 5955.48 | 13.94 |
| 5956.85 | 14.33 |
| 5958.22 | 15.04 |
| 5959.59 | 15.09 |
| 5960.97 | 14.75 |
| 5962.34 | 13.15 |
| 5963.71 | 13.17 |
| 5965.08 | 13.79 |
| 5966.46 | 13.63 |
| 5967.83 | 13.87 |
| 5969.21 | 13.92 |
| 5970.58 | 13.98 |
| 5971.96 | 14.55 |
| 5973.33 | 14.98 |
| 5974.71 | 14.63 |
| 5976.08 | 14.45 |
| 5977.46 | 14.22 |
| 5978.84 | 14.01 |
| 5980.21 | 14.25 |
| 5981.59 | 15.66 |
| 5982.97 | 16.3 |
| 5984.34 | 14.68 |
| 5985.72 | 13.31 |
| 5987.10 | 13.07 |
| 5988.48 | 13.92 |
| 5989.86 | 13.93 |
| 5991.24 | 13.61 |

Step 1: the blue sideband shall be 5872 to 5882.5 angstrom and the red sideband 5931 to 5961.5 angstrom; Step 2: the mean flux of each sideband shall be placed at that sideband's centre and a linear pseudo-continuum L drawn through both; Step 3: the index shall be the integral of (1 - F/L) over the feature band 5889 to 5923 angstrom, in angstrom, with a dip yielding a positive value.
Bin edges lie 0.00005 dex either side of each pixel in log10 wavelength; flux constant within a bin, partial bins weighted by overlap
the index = 1.9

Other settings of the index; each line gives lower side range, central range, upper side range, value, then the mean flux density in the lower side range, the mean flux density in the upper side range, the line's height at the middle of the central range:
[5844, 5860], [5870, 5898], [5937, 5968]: 2.1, 14.3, 14.3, 14.3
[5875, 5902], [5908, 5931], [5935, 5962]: -0.6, 13.2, 14.4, 13.8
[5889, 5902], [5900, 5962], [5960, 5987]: -4.1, 12.6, 14.3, 13.4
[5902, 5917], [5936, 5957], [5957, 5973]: -0.4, 13.9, 14.1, 14.1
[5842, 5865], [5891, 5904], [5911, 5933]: 1.1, 14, 14.2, 14.1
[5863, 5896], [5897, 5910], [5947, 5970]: 0.0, 13.4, 14.4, 13.7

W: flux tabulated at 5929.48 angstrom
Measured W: 14.39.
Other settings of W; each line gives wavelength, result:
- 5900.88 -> 14.49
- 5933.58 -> 14.75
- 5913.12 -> 14.01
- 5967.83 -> 13.87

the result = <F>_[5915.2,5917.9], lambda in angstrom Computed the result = 14.8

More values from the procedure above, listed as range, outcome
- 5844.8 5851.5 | 14.5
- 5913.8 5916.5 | 14.9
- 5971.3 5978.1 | 14.6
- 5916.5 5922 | 14.4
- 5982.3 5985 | 15.5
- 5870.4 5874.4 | 13.8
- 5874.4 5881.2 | 14.3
